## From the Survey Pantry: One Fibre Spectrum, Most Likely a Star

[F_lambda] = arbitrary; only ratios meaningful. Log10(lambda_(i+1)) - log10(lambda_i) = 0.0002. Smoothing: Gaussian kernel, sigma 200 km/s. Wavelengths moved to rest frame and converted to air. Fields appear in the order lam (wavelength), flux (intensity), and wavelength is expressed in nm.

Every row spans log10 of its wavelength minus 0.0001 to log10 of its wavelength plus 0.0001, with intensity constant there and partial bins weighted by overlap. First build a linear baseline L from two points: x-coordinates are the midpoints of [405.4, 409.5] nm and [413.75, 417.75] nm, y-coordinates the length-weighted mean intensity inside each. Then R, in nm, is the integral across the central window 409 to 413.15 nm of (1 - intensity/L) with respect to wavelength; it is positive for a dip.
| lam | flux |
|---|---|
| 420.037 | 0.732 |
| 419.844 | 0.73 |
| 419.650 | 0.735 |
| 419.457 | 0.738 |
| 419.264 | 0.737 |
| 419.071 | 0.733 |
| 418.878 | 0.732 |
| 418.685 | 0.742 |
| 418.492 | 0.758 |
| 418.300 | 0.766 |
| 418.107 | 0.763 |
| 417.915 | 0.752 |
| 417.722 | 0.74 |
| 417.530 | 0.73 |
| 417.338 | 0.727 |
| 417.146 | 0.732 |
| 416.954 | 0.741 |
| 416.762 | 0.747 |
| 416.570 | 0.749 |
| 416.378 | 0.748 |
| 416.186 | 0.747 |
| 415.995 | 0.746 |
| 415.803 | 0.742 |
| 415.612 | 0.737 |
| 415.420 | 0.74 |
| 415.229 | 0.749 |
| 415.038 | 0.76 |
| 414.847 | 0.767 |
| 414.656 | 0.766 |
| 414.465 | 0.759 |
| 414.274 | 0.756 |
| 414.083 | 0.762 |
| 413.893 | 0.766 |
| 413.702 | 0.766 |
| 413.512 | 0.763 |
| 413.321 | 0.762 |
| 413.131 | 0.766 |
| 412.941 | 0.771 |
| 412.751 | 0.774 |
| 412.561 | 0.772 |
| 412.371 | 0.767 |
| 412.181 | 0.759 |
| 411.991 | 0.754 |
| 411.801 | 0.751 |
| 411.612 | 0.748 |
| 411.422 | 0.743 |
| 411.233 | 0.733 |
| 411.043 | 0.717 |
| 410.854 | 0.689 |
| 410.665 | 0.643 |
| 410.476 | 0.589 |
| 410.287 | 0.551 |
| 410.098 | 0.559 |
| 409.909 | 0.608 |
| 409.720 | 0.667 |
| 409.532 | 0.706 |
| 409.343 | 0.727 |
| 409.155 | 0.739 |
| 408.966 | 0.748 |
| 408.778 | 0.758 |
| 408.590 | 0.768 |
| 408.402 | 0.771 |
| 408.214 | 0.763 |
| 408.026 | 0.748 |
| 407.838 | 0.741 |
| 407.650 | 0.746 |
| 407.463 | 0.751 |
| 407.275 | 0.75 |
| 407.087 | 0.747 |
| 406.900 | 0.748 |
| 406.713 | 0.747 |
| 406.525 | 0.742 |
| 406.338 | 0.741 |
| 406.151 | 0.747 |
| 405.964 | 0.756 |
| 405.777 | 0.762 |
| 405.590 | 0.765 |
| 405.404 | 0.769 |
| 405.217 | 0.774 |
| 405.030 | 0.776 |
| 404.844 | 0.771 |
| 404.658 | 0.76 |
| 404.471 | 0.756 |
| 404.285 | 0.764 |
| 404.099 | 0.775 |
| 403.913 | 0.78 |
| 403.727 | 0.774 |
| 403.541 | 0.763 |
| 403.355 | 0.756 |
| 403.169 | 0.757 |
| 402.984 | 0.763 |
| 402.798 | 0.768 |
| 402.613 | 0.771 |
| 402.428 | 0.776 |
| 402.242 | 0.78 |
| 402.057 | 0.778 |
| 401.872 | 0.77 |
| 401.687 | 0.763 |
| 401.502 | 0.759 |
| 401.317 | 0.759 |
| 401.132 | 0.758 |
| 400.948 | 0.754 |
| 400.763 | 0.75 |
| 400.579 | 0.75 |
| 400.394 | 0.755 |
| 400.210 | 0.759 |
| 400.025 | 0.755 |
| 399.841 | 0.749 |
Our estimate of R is 0.24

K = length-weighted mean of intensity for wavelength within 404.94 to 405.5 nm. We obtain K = 0.773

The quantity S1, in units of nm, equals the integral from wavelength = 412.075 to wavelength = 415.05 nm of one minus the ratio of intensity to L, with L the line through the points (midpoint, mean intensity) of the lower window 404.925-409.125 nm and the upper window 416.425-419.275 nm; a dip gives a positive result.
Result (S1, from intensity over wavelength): -0.07 nm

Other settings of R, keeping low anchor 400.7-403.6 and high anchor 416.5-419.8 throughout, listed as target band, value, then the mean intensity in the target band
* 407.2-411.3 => 0.282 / 0.703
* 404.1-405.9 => -0.015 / 0.767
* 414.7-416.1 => -0.006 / 0.75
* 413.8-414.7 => -0.017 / 0.762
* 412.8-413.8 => -0.023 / 0.766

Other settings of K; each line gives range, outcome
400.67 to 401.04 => 0.753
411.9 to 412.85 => 0.765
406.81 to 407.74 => 0.749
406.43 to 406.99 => 0.745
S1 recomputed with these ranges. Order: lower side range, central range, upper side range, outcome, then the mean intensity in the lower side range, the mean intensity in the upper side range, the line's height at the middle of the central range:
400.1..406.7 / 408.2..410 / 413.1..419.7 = 0.08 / 0.763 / 0.749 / 0.757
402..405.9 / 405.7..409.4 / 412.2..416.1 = 0.07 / 0.768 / 0.76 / 0.765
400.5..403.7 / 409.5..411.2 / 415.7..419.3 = 0.26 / 0.764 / 0.744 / 0.753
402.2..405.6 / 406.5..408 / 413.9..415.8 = 0.03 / 0.768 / 0.755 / 0.764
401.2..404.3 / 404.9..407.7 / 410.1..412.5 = -0.06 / 0.768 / 0.699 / 0.739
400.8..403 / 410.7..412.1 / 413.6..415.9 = 0.05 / 0.766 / 0.756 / 0.759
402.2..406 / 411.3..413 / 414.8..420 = -0.01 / 0.767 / 0.744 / 0.753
